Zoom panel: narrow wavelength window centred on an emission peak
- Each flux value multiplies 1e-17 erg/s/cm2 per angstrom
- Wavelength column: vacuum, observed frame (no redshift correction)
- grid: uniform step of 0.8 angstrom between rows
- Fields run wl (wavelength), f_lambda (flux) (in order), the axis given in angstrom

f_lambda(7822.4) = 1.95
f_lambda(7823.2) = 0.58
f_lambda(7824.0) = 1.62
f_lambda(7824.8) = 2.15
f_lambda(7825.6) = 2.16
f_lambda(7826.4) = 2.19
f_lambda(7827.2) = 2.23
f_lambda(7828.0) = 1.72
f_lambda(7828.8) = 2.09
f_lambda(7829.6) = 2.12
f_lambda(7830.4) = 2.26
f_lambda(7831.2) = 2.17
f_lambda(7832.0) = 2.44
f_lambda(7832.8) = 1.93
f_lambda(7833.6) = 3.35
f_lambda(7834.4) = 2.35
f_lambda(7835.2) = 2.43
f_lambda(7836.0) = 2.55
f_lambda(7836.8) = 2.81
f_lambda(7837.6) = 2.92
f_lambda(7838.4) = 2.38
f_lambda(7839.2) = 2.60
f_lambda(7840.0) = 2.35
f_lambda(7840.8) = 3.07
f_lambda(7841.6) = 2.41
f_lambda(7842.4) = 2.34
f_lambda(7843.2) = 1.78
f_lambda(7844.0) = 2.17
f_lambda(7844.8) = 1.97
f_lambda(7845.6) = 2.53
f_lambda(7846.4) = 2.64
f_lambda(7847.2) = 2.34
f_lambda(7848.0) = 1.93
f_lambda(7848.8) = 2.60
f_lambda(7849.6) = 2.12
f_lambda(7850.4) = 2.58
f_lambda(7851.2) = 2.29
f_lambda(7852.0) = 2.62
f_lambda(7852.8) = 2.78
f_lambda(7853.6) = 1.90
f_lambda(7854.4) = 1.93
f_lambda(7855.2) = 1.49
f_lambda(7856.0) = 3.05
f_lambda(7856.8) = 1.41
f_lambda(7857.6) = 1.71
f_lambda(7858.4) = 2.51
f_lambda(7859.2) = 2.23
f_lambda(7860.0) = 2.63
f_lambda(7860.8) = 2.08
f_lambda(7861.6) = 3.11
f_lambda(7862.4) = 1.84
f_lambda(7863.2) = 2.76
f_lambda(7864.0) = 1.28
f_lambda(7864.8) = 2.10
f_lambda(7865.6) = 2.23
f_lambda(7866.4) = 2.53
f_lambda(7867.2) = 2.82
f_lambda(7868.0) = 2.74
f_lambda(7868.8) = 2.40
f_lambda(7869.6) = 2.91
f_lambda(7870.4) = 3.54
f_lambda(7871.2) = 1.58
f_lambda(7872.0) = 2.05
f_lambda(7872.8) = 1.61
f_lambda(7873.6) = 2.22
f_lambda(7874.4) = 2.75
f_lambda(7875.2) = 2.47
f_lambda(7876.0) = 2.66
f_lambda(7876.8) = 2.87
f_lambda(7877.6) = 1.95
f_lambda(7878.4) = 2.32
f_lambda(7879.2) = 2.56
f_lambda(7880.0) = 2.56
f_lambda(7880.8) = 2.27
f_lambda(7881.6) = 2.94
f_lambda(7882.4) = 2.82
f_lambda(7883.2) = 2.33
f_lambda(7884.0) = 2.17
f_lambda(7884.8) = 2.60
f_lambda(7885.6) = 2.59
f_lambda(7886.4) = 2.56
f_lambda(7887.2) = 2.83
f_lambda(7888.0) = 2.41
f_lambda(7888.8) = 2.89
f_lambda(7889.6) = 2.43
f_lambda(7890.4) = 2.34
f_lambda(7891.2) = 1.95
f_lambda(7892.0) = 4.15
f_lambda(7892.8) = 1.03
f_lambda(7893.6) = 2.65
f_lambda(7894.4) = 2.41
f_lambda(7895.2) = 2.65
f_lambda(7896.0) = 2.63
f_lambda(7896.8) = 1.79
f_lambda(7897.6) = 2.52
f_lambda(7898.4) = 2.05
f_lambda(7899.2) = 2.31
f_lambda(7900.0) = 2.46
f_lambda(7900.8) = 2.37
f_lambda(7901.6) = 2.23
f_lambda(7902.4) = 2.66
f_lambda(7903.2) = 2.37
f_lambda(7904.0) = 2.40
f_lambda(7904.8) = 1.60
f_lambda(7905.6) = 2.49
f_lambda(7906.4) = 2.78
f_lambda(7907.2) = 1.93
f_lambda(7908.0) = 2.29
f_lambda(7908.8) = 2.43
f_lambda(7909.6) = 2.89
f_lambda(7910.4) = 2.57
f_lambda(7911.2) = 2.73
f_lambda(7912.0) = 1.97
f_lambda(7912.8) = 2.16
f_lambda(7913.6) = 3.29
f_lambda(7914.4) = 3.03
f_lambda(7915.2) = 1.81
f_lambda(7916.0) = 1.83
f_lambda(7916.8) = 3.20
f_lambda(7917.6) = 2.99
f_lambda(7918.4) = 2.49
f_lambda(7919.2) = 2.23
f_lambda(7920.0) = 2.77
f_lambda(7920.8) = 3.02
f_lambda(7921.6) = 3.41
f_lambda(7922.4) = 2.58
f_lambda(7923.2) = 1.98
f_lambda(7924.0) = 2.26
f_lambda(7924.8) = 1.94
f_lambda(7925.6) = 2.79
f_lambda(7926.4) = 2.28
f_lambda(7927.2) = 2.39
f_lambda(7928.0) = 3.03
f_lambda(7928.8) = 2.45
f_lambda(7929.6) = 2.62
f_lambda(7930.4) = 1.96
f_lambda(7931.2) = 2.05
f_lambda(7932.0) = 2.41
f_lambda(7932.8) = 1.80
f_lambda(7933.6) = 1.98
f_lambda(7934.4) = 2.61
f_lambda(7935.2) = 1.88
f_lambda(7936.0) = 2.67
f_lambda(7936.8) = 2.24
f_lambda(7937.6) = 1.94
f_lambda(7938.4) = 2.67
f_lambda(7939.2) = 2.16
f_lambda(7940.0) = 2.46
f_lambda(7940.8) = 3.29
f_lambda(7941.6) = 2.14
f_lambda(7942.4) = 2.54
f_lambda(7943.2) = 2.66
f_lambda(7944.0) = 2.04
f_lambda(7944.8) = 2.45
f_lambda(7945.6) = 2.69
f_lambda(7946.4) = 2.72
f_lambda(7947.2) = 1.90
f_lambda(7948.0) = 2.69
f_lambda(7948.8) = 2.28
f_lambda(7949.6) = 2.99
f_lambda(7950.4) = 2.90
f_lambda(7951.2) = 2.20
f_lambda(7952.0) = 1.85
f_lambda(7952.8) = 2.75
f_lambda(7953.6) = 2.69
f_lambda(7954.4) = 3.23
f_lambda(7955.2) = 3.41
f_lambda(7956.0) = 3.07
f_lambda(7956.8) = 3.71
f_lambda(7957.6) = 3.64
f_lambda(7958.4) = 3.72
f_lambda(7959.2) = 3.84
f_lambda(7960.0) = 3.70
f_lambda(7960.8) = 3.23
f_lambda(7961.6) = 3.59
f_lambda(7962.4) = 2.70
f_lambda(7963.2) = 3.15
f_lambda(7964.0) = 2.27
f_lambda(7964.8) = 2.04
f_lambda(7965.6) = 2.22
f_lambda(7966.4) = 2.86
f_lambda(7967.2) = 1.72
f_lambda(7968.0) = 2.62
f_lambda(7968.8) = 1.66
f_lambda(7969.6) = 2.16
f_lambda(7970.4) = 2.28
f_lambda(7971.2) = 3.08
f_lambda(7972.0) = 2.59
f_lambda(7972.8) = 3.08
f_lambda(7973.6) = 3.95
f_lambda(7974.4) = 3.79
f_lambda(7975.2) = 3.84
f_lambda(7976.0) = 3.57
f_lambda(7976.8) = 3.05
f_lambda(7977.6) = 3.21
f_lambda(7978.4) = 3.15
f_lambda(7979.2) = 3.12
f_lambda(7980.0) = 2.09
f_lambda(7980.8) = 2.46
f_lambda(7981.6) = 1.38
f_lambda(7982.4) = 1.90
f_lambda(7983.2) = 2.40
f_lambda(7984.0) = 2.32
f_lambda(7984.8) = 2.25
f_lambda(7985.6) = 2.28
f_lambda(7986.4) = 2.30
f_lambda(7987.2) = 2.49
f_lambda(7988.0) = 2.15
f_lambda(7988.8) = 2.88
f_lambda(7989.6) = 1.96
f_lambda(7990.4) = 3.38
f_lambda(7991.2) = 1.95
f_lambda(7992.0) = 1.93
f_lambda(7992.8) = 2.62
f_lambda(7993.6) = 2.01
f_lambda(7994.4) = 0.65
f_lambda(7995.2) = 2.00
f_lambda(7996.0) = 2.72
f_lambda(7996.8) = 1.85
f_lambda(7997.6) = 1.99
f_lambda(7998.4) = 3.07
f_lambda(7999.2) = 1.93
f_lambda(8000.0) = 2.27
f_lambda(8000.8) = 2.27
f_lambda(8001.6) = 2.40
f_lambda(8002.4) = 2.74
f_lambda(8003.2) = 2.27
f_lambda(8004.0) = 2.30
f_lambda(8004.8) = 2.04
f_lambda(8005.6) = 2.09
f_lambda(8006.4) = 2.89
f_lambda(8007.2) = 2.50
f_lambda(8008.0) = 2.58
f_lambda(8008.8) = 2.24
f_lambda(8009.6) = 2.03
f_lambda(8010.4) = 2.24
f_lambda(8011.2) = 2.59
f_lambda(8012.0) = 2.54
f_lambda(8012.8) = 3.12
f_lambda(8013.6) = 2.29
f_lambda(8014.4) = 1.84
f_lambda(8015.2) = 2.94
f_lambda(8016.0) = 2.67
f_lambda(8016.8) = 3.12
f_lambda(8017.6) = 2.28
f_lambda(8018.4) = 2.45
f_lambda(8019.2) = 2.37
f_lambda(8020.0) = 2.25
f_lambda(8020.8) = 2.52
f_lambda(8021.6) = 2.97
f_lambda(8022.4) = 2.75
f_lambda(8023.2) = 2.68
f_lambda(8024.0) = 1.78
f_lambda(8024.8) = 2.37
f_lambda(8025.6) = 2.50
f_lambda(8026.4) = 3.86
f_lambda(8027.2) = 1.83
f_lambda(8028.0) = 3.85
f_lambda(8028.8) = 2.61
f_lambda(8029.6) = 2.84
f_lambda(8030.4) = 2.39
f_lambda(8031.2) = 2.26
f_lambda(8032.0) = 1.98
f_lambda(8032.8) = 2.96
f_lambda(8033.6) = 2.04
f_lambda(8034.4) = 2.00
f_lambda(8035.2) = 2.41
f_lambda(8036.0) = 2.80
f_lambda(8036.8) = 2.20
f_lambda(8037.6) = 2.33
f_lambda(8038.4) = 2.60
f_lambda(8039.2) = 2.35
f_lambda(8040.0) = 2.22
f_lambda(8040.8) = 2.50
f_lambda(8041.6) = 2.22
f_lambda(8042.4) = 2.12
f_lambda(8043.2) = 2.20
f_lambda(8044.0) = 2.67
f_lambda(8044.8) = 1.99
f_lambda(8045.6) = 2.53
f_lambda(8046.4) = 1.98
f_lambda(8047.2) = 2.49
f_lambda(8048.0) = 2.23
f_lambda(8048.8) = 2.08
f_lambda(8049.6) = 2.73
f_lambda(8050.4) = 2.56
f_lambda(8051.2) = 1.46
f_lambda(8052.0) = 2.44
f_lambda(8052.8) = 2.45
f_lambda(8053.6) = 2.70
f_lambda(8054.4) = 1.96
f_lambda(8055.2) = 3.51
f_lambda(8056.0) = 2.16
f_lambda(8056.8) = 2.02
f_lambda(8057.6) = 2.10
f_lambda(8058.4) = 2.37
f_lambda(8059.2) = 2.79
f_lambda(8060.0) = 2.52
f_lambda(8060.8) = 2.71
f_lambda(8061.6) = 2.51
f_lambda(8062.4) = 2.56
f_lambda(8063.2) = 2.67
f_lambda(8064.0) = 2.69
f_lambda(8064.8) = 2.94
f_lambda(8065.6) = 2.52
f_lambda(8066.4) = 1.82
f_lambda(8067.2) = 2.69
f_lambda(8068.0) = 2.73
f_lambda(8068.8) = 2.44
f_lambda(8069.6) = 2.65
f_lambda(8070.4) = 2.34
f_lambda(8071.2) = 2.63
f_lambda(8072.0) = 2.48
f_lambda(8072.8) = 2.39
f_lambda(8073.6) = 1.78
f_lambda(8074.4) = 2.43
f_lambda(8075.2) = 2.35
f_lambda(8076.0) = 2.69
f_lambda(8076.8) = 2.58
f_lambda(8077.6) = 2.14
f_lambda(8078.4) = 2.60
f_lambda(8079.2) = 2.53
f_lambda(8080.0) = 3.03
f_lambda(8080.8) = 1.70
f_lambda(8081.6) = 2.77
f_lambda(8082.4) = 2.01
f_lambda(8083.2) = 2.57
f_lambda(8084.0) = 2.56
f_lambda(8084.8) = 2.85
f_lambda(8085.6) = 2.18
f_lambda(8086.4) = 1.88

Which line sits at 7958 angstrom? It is [S II]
